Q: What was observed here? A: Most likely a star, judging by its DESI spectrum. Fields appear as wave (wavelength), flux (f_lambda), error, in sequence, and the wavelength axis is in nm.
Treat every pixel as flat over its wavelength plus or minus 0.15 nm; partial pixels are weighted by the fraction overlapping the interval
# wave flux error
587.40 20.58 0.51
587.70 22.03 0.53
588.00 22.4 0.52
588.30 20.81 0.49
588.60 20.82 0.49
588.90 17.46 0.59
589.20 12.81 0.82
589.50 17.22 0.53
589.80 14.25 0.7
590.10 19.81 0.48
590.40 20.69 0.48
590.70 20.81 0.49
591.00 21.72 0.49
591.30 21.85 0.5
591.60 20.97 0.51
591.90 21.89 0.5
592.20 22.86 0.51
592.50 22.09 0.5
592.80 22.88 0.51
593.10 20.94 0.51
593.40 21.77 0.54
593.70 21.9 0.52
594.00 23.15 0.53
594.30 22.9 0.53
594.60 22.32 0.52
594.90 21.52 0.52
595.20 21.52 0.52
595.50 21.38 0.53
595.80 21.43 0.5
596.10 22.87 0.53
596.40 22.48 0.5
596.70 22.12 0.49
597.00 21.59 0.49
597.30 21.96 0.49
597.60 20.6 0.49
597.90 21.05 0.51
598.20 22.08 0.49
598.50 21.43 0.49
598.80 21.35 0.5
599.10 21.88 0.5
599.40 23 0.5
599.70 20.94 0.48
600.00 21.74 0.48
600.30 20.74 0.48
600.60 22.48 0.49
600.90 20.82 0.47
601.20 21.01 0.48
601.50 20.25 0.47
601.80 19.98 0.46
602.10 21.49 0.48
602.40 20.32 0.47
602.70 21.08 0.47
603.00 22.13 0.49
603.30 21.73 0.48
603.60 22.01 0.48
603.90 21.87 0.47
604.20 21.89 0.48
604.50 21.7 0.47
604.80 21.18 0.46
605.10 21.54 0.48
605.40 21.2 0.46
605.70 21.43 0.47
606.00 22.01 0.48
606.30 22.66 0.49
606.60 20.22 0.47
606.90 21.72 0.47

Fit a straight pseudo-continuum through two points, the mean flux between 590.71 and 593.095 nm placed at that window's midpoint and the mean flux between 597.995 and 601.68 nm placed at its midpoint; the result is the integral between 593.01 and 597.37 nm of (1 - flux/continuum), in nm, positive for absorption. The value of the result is -0.058 nm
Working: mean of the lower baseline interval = 21.9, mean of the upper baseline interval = 21.5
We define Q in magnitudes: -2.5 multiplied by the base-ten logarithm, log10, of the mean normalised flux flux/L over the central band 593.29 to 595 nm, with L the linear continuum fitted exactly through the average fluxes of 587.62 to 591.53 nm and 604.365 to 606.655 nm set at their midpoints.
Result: -0.12 mag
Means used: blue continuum 19.4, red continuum 21.5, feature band 22.3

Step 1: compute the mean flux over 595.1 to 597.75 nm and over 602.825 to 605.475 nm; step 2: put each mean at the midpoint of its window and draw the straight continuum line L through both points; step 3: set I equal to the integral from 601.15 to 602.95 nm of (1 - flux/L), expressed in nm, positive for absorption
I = 0.08 nm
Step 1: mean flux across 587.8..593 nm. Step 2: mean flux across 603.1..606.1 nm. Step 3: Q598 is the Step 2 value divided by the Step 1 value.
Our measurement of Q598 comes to 1.08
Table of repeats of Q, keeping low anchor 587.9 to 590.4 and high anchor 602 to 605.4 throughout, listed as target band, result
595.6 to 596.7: -0.12 mag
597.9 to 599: -0.06 mag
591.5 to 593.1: -0.16 mag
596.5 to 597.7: -0.08 mag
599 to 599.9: -0.07 mag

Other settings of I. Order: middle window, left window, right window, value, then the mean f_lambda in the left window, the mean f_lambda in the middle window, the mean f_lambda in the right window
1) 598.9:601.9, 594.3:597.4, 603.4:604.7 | 0.08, 22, 21.3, 21.8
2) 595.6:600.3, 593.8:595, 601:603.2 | 0.01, 22.5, 21.7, 20.9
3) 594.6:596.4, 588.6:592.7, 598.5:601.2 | -0.10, 19.7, 21.9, 21.6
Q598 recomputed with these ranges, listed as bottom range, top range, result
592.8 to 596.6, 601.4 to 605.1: 0.97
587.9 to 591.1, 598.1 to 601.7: 1.14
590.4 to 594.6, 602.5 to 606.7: 0.99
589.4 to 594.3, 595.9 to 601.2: 1.03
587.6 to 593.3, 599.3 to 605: 1.06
